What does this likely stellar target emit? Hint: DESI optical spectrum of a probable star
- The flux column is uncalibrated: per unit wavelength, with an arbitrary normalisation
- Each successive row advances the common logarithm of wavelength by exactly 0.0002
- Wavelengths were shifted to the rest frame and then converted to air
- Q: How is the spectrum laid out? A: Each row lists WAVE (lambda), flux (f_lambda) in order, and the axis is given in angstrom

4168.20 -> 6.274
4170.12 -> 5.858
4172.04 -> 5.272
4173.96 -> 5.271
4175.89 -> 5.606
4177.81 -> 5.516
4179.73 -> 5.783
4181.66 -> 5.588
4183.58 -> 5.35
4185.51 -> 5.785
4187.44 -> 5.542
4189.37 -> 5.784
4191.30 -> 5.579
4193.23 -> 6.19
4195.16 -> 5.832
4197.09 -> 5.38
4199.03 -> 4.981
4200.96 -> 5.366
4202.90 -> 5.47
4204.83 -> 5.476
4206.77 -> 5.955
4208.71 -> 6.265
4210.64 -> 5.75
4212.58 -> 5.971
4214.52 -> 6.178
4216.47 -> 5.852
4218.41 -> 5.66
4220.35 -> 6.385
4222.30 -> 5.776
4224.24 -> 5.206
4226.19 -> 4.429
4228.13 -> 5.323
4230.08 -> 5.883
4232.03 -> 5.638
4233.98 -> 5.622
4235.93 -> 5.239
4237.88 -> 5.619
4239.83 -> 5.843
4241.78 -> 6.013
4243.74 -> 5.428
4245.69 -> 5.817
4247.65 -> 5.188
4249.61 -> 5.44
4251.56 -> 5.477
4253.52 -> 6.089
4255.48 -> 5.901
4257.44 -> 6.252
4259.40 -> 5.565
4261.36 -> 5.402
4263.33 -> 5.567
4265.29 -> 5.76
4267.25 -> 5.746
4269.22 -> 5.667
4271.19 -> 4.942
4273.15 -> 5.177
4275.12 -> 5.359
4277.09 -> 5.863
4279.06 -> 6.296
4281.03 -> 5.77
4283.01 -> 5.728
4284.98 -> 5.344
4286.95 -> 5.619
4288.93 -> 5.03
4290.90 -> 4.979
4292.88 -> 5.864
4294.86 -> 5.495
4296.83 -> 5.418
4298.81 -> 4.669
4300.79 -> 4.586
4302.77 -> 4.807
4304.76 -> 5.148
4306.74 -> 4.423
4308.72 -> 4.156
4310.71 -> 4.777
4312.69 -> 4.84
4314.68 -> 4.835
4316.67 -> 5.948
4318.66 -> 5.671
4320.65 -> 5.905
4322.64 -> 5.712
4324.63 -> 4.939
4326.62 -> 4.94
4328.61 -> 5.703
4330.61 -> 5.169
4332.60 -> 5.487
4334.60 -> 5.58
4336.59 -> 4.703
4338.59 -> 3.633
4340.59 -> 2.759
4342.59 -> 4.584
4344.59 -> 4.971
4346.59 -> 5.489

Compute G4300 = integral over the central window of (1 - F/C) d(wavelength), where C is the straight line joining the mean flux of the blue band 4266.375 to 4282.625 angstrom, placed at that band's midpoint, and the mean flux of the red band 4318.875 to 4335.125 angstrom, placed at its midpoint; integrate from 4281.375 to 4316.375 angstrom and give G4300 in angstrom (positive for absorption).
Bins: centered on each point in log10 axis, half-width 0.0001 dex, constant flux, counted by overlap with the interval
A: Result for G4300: 2.9 angstrom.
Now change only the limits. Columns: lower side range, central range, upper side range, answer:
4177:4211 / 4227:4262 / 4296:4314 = -2.8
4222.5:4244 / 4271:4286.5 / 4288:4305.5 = -1.1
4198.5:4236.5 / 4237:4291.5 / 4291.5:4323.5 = -2.4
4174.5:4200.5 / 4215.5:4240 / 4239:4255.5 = 0.4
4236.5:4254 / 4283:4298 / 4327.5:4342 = -0.7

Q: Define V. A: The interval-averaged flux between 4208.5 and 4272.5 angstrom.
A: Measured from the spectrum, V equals 5.65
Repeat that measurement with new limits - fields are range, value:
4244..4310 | 5.41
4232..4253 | 5.58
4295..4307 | 4.91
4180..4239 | 5.64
